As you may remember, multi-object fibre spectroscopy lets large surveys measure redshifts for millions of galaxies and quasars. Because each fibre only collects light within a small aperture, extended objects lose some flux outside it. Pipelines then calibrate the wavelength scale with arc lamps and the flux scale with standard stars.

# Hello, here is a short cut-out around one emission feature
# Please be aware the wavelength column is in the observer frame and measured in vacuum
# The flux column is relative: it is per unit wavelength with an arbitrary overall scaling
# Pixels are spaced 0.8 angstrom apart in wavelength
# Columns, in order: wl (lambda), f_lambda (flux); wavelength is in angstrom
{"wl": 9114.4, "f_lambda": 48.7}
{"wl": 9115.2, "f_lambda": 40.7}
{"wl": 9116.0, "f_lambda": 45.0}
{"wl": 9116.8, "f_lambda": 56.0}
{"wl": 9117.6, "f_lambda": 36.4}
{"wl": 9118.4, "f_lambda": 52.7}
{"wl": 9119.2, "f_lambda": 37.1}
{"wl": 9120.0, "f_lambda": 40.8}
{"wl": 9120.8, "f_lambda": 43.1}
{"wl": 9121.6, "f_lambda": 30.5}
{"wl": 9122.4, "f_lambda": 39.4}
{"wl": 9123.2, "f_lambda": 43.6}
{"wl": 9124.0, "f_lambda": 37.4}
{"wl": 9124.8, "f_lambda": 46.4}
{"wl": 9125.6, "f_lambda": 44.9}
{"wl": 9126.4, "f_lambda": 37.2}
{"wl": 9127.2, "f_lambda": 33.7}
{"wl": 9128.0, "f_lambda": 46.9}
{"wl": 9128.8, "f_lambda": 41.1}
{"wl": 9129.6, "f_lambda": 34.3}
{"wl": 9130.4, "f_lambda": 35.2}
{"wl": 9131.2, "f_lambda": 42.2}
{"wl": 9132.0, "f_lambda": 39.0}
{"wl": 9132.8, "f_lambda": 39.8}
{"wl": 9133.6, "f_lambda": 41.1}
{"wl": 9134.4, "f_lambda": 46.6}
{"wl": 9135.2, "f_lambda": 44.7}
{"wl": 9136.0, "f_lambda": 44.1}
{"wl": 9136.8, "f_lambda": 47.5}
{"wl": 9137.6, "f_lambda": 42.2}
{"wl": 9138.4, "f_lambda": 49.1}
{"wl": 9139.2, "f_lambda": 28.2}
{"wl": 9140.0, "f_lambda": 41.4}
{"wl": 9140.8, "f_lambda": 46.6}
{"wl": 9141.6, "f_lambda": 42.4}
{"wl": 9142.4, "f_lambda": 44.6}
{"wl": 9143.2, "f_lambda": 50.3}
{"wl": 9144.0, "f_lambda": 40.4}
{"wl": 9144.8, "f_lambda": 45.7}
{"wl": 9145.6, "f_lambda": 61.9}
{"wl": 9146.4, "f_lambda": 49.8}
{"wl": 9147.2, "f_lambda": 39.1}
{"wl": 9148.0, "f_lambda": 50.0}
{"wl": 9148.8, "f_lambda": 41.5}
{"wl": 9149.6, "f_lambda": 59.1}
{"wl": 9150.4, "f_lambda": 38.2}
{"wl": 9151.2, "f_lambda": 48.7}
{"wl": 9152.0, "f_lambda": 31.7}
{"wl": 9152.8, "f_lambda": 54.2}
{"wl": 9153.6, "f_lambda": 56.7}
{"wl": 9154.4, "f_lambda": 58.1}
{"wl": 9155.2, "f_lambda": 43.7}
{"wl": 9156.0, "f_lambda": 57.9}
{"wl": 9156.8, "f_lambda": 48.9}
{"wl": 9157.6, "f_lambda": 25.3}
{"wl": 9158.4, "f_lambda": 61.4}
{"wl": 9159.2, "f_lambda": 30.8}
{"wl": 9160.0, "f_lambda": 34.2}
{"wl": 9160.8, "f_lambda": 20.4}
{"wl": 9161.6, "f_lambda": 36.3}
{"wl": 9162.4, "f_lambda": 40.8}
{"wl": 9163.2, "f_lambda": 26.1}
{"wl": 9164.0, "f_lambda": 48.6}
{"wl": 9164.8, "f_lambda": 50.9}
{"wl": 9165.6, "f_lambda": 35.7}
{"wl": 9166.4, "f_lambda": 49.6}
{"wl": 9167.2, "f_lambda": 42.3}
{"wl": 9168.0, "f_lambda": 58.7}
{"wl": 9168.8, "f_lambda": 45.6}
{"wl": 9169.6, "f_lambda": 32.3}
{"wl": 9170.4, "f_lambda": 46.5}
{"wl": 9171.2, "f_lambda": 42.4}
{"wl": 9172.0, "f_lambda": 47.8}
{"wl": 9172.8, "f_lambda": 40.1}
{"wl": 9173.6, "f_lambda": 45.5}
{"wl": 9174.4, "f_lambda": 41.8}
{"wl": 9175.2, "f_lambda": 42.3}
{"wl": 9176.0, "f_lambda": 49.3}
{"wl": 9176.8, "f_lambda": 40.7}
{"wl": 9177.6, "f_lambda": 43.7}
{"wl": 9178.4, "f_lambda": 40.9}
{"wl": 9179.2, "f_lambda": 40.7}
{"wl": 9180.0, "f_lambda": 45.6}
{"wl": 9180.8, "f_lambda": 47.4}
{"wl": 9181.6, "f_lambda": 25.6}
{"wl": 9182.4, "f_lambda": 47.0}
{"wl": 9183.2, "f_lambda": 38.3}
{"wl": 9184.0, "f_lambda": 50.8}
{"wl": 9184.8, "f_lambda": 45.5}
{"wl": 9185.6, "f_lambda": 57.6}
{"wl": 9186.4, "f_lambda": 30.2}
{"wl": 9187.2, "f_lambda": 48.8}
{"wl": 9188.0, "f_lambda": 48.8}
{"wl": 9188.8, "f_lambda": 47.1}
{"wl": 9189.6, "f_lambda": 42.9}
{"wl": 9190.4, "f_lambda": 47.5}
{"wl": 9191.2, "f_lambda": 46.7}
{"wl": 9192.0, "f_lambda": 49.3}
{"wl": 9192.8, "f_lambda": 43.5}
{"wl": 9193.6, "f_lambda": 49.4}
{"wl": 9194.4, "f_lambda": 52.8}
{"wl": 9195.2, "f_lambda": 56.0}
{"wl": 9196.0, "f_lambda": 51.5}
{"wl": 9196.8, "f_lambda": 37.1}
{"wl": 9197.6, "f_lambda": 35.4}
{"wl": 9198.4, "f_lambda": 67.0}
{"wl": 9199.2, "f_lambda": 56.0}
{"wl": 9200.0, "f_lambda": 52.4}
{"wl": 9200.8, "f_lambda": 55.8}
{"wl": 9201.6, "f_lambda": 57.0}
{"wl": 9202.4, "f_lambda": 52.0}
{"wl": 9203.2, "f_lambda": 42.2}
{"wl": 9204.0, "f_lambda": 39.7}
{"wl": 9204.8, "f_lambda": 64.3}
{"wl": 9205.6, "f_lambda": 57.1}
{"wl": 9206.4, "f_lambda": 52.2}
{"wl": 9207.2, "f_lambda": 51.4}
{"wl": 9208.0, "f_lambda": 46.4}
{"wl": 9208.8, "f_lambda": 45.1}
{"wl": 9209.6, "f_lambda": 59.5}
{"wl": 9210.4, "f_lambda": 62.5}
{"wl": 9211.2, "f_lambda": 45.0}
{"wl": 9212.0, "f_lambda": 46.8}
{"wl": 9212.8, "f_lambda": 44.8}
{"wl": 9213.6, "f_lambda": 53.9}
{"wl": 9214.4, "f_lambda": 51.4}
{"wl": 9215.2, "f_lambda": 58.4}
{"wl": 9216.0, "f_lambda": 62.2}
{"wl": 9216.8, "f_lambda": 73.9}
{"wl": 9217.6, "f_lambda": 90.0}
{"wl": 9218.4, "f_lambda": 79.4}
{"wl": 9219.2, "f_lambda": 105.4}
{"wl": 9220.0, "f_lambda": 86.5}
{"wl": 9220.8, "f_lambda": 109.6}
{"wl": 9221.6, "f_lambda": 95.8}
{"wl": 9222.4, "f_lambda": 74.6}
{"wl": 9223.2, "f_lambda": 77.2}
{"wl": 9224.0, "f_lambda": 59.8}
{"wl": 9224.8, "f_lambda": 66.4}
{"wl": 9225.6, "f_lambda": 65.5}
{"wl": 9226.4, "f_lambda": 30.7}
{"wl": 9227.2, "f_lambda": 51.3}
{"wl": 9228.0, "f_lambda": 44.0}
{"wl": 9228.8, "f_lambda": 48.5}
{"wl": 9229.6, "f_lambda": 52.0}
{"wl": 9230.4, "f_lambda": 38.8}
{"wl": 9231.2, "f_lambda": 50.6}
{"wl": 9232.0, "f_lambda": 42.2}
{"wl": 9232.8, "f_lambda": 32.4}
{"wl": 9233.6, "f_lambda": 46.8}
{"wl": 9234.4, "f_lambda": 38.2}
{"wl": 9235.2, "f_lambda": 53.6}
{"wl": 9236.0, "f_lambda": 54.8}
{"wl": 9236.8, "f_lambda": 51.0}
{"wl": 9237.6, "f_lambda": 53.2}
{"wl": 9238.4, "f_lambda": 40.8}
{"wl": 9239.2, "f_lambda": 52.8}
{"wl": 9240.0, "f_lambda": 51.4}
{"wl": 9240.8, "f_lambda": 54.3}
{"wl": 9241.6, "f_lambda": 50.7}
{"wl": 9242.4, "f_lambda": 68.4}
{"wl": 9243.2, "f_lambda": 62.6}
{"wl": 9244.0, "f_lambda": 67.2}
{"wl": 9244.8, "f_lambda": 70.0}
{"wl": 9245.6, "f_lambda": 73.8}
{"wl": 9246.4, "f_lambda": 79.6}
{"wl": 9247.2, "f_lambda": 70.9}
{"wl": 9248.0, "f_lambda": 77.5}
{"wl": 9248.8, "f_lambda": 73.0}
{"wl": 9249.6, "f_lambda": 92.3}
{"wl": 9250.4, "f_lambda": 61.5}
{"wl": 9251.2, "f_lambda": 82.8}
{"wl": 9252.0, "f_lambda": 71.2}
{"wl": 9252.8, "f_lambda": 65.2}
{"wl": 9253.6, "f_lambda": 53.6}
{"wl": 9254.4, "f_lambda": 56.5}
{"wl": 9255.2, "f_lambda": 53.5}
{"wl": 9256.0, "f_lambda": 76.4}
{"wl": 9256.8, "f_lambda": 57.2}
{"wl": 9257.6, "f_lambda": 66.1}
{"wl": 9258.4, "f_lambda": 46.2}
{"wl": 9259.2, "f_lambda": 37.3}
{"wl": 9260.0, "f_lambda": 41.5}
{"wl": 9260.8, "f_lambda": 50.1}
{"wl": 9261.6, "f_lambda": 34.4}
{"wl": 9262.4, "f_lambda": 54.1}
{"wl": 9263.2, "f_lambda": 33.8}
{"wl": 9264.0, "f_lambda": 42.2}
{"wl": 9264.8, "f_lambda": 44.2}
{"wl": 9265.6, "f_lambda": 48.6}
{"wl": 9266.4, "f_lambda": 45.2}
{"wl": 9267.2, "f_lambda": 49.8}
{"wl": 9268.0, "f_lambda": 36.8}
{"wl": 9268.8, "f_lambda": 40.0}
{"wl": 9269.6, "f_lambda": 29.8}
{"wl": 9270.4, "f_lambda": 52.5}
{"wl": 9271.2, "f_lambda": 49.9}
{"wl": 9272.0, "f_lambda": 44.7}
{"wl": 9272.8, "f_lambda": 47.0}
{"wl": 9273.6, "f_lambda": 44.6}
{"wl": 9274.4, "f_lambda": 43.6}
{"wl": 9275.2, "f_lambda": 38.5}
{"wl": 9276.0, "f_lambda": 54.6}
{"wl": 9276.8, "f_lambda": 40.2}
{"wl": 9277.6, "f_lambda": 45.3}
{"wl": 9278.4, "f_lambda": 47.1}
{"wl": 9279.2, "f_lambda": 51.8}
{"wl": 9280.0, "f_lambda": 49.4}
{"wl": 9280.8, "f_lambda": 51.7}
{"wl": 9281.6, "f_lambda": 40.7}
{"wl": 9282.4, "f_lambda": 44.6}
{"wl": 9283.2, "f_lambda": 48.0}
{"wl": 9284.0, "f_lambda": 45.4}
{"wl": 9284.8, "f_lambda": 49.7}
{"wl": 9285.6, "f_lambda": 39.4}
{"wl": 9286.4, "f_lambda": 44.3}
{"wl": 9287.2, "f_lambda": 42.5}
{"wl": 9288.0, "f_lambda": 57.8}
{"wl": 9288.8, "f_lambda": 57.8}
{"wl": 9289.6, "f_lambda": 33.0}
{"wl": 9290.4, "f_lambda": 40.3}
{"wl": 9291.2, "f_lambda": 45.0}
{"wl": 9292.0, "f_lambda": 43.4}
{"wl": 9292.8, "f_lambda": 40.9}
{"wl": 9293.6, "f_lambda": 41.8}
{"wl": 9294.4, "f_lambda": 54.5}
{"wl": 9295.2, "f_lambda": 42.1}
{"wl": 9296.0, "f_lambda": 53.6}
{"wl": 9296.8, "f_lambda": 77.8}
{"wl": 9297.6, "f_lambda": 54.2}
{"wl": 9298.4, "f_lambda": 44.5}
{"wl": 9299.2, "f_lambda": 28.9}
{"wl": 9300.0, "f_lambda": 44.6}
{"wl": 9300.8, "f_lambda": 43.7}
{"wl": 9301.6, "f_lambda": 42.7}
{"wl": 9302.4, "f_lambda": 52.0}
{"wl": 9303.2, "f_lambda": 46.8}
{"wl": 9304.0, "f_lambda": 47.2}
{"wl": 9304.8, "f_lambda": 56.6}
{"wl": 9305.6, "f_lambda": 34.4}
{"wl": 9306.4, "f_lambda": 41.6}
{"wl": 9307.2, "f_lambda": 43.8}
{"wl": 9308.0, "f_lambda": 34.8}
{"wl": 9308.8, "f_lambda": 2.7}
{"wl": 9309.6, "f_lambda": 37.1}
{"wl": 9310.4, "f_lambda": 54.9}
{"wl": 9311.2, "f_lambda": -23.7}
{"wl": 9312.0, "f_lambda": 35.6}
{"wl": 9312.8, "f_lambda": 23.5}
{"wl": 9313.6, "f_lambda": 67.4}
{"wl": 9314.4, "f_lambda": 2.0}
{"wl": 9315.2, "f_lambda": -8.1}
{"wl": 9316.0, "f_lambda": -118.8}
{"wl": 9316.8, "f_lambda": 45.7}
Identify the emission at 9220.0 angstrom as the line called H-alpha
